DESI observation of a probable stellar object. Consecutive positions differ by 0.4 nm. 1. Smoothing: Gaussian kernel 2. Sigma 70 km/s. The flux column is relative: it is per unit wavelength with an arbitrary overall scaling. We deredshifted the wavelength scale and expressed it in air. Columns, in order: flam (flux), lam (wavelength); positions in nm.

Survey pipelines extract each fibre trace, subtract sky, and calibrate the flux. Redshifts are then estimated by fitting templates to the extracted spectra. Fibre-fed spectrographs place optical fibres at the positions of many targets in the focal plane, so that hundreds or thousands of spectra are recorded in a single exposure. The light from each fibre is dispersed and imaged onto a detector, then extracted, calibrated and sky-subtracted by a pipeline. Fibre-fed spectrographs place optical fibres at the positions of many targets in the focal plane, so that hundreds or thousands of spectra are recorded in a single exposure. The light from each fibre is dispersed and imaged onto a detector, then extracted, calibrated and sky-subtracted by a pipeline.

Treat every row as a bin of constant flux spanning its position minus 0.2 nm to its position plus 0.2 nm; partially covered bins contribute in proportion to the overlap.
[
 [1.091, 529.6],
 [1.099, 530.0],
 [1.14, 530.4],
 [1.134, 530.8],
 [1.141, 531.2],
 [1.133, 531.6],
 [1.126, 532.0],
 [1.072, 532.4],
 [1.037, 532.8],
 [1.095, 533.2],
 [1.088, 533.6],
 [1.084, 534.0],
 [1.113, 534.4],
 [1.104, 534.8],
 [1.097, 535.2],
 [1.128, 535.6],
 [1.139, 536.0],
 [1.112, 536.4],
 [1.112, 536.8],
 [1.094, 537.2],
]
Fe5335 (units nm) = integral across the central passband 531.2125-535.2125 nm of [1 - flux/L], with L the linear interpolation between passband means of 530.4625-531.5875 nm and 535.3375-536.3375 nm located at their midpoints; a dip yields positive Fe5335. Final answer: 0.13 nm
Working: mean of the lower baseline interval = 1.14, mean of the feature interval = 1.1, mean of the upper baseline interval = 1.13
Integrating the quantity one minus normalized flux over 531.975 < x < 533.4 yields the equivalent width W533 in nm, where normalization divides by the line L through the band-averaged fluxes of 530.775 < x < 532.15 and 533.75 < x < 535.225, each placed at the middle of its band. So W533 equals 0.054 nm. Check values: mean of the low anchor 1.13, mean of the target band 1.08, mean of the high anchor 1.1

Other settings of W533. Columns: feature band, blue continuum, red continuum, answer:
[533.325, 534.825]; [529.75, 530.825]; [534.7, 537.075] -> 0.028 nm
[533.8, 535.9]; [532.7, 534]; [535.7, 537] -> -0.013 nm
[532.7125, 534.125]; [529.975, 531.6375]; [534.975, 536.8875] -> 0.058 nm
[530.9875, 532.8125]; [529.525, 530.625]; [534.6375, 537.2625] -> 0.007 nm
